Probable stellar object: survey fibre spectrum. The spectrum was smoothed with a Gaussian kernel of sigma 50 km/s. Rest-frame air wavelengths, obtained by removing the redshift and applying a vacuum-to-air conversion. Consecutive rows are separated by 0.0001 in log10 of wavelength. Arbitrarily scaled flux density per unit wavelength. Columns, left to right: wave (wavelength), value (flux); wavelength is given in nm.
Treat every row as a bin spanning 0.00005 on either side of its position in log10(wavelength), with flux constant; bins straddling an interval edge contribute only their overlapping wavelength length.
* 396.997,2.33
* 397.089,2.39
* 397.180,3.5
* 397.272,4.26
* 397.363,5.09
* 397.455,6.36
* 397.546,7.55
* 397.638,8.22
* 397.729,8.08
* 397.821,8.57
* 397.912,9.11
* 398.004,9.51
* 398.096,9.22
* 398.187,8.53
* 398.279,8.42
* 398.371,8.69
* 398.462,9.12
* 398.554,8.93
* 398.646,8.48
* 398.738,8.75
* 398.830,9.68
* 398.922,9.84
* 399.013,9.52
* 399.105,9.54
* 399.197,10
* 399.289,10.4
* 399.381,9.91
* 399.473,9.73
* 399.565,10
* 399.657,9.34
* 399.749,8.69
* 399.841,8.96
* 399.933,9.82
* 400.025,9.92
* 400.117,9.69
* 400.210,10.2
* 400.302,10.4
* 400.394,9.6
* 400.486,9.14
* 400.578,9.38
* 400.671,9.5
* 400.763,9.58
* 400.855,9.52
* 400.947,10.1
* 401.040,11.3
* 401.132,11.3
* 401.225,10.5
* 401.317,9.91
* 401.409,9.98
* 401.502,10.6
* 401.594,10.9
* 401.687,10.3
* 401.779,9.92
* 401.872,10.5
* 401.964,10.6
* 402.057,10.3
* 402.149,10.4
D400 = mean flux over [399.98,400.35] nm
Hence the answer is 10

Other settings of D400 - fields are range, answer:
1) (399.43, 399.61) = 9.87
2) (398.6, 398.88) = 8.96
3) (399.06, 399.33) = 9.97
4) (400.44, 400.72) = 9.34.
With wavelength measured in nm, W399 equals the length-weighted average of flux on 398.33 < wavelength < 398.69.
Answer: 8.82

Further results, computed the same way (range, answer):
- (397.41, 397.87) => 7.78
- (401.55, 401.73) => 10.6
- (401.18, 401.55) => 10.3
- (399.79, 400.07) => 9.56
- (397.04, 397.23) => 2.95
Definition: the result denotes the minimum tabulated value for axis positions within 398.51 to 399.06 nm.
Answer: 8.48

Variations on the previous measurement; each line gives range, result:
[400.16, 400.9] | 9.14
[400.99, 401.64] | 9.91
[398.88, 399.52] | 9.52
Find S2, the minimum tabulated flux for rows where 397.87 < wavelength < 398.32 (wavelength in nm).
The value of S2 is 8.42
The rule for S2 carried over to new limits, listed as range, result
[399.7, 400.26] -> 8.69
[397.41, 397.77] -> 6.36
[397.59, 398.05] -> 8.08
